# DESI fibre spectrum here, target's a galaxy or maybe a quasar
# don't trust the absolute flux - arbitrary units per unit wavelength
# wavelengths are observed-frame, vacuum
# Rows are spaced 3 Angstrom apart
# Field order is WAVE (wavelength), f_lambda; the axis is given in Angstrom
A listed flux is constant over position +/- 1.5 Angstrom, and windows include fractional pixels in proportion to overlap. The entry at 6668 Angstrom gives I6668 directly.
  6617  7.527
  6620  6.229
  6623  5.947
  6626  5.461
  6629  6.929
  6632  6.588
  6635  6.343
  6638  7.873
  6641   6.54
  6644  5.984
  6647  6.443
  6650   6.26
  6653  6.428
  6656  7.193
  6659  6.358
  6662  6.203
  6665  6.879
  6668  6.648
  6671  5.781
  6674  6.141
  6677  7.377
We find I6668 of 6.648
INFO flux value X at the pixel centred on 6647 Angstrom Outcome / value 6.443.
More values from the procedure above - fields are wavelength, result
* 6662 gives 6.203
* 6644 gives 5.984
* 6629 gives 6.929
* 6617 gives 7.527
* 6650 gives 6.26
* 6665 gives 6.879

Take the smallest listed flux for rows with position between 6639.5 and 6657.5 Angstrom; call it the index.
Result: 5.984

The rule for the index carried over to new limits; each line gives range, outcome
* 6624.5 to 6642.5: 5.461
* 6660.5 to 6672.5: 5.781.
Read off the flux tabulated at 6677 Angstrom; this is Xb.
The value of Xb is 7.377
